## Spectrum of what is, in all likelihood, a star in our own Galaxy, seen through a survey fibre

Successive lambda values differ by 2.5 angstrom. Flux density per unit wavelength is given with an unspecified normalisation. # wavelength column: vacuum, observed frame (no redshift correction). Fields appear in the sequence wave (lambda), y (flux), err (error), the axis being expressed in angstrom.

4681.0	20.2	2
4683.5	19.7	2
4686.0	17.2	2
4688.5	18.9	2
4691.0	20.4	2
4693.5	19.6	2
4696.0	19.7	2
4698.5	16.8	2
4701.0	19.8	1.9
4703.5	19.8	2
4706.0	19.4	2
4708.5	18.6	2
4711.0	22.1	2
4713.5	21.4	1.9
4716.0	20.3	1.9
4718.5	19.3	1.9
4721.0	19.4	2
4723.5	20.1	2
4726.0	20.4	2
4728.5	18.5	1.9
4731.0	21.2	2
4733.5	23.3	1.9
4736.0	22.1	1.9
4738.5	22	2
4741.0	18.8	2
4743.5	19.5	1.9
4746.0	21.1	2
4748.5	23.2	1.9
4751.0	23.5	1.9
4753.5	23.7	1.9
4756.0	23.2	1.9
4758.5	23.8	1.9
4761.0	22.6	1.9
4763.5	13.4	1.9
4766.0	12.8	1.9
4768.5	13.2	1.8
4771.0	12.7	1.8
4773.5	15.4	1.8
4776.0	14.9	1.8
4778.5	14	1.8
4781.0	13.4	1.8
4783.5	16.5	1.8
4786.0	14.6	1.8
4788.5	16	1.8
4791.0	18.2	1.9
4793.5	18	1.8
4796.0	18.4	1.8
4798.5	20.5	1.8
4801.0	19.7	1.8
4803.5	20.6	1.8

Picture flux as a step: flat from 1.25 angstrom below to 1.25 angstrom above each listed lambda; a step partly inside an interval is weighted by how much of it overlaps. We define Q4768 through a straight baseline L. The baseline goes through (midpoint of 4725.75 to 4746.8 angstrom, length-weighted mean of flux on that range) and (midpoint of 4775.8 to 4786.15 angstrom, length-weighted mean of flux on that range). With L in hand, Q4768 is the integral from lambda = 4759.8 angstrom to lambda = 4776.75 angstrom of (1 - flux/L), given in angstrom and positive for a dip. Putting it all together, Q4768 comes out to 1.5 angstrom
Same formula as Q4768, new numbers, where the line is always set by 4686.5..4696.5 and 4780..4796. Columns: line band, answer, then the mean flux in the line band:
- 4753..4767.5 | -2.0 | 19.6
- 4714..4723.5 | -0.7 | 19.9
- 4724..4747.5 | -3.6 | 20.8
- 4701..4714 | -0.8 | 20.1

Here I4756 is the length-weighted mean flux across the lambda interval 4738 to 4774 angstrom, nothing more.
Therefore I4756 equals 19.3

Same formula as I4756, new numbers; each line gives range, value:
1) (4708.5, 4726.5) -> 20.3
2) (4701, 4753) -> 20.7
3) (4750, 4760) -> 23.5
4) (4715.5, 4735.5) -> 20.4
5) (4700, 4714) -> 20.1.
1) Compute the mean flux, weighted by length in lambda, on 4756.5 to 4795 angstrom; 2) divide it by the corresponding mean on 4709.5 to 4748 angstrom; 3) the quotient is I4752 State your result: 0.78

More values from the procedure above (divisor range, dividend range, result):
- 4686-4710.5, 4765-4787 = 0.74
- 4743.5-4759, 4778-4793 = 0.69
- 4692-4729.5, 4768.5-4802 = 0.82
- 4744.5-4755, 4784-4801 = 0.78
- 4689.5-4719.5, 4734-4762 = 1.12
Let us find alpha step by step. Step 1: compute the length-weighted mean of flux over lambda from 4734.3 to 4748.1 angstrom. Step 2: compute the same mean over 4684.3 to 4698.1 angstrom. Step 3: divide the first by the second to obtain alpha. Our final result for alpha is 1.10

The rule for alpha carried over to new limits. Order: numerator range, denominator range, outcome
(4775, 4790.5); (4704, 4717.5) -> 0.74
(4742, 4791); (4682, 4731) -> 0.91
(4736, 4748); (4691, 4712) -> 1.06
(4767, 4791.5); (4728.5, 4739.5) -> 0.68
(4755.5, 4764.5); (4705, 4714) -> 1.02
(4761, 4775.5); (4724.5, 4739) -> 0.68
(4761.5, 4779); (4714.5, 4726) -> 0.71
